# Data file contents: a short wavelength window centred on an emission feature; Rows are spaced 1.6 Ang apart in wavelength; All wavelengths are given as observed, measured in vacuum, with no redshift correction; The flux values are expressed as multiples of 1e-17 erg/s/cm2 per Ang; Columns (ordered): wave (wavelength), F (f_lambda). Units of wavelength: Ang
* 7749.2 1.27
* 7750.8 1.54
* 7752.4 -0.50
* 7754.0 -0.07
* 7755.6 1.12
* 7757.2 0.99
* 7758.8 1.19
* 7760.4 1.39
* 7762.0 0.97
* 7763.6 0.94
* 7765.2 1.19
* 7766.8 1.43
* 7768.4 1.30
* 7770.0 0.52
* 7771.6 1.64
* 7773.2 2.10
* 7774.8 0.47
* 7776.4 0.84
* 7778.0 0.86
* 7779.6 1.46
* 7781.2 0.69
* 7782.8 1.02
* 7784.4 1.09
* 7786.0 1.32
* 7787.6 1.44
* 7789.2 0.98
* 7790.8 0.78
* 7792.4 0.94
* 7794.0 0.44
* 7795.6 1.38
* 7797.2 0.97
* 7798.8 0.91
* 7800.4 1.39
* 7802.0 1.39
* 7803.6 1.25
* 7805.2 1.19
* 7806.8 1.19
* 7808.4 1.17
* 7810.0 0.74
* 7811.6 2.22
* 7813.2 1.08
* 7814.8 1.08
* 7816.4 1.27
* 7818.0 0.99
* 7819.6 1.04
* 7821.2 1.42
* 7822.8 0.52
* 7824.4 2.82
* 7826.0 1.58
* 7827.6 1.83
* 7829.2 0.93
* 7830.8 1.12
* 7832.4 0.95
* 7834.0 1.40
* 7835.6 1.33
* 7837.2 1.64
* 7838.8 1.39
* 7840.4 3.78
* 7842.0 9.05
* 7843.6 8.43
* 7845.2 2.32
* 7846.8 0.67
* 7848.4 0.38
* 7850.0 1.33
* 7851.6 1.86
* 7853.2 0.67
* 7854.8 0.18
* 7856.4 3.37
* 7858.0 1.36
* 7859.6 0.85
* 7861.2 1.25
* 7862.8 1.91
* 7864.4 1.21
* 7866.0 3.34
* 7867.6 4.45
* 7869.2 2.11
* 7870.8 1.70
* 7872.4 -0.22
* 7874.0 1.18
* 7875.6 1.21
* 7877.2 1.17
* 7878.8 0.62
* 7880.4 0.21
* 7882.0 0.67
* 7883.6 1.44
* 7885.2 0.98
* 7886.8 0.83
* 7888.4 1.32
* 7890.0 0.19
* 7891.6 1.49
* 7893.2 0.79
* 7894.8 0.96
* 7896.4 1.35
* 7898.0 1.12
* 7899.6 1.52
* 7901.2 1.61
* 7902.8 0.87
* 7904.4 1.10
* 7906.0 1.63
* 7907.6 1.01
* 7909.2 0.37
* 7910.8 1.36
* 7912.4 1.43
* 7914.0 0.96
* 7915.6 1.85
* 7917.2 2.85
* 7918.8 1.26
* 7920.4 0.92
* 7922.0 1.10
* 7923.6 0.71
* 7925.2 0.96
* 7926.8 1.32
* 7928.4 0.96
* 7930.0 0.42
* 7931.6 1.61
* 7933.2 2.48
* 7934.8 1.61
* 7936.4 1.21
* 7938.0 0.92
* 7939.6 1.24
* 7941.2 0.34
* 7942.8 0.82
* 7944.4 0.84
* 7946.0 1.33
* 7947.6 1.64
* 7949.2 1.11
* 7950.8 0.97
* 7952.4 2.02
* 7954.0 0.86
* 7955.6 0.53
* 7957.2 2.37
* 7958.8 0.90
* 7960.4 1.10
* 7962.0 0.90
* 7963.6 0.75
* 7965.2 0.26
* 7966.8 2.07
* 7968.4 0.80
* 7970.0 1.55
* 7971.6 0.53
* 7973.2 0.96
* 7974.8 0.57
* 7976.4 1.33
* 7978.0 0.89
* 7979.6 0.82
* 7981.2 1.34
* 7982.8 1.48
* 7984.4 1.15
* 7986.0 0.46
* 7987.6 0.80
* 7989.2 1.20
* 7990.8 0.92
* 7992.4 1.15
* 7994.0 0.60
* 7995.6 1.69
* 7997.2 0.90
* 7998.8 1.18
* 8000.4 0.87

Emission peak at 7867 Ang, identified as [N II] 6583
